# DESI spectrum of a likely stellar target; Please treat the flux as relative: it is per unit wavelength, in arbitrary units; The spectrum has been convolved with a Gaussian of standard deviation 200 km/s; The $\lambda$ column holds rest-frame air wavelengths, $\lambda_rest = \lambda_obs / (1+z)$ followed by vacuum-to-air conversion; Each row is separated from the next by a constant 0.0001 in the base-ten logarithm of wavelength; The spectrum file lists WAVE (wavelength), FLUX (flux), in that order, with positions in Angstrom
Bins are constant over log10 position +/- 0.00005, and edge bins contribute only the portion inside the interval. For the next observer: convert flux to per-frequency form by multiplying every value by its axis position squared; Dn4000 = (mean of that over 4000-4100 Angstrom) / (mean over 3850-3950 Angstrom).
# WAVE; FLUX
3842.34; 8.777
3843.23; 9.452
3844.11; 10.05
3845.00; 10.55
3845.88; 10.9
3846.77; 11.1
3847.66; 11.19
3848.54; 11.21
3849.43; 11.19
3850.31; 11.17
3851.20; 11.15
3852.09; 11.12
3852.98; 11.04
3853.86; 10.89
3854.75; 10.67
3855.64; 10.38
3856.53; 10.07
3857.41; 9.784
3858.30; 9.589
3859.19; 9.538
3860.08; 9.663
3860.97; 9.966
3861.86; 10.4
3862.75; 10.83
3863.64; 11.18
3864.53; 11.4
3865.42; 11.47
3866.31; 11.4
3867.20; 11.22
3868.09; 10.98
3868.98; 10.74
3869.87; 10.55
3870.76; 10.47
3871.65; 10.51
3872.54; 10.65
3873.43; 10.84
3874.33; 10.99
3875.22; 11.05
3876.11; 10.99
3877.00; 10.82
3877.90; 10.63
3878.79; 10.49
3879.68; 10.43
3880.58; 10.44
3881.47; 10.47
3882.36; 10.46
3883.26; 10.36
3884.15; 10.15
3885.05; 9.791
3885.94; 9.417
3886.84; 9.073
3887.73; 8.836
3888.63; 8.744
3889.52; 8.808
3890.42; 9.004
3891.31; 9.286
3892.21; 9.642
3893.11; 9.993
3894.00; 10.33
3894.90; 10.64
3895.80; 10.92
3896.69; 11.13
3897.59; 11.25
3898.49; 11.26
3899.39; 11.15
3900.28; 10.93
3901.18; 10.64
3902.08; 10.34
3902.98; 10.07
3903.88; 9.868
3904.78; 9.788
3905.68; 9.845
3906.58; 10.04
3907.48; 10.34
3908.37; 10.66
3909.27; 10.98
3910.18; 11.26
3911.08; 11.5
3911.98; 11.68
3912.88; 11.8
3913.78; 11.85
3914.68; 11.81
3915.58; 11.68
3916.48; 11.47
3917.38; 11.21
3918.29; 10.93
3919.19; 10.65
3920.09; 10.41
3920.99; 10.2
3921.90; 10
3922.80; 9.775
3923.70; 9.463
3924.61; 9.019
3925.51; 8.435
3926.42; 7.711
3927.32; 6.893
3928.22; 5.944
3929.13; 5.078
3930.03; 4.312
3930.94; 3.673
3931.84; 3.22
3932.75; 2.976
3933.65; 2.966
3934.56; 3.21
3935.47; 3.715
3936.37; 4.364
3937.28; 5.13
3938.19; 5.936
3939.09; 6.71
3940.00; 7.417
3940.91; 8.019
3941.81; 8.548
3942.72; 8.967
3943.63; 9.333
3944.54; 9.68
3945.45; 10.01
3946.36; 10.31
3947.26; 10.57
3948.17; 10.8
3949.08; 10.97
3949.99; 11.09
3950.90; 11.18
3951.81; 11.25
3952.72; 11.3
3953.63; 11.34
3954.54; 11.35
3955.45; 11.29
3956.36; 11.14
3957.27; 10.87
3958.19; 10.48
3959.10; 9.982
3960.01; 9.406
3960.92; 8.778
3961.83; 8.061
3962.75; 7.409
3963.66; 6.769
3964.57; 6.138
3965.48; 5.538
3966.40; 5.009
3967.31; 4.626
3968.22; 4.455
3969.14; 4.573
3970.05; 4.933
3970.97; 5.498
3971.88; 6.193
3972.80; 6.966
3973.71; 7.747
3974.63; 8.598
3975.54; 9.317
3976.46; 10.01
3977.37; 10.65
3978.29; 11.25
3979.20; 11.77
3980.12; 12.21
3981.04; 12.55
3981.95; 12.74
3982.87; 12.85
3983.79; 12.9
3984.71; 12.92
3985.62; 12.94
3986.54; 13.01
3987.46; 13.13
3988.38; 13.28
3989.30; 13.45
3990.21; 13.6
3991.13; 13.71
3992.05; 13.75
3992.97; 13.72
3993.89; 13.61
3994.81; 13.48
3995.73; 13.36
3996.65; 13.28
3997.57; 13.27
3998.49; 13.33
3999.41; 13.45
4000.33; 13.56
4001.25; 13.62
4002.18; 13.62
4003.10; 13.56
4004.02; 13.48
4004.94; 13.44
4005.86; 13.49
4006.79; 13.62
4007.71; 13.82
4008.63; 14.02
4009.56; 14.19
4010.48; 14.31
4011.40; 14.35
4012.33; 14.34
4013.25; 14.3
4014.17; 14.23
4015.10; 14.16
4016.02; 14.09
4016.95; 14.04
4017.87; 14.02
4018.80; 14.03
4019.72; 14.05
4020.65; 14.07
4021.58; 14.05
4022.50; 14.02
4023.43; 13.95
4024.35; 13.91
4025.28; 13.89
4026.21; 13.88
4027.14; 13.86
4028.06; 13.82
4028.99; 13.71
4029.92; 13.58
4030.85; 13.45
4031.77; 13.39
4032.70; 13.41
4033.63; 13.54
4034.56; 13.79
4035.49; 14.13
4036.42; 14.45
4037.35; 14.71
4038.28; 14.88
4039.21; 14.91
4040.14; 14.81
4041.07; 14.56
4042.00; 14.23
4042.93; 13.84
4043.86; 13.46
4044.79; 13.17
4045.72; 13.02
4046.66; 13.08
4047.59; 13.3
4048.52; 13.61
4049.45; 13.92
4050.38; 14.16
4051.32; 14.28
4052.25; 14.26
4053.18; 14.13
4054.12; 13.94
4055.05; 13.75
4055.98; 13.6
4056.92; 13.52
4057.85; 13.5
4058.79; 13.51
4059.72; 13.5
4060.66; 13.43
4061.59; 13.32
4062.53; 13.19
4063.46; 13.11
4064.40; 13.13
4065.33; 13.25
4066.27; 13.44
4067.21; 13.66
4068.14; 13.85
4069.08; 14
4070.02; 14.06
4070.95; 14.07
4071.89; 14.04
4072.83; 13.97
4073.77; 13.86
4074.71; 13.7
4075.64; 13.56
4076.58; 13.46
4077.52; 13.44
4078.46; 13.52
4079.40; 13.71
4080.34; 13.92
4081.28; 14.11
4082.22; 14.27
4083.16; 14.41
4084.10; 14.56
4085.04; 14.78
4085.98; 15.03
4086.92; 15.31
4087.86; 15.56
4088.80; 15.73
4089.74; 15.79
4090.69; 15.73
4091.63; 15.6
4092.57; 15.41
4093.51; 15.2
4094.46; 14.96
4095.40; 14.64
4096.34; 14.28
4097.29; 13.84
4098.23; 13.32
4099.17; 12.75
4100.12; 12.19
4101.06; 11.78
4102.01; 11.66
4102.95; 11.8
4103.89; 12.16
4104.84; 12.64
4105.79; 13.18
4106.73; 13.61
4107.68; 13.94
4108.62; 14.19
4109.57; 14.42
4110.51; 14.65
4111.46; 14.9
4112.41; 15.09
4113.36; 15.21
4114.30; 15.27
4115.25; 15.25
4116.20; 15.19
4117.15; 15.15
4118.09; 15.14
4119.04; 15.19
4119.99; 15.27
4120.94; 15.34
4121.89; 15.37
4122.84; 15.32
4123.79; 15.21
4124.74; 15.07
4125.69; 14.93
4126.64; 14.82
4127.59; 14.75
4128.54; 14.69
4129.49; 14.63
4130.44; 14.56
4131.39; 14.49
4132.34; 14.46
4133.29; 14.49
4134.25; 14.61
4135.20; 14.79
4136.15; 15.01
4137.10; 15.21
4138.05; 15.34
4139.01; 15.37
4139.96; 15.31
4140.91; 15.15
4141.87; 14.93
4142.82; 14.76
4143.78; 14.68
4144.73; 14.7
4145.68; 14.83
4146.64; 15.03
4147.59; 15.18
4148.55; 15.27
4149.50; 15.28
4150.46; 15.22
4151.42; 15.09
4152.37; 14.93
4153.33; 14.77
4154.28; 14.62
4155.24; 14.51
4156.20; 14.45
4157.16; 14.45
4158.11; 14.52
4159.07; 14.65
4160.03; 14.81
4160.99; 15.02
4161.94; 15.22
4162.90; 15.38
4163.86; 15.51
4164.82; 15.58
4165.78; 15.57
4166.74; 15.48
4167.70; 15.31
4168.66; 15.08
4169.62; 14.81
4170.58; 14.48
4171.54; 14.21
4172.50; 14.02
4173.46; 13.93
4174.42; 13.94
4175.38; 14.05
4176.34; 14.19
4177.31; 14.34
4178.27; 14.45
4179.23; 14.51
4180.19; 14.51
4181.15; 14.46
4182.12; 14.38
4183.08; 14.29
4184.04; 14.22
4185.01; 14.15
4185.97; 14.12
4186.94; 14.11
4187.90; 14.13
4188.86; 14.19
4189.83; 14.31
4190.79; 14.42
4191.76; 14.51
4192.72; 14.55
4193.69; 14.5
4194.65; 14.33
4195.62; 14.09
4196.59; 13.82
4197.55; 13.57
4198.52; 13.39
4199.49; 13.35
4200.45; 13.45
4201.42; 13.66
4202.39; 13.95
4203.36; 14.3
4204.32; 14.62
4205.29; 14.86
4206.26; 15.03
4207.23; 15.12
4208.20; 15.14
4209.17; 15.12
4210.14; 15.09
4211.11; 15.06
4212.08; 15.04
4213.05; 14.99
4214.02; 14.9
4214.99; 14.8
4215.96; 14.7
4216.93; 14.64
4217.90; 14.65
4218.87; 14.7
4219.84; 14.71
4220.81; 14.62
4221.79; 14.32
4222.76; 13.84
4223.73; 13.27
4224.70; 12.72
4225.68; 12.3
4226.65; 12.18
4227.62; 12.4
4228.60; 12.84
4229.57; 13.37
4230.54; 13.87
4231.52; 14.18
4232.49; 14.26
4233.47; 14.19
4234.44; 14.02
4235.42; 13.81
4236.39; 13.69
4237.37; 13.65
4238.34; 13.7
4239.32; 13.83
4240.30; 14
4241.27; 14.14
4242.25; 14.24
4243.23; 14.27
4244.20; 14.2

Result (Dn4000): 1.57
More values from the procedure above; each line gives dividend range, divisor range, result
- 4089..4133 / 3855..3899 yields 1.57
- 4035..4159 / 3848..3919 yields 1.51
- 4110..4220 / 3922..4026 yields 1.54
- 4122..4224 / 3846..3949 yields 1.74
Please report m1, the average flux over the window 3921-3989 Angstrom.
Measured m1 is 8.63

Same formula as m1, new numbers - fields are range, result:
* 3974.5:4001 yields 12.7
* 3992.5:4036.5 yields 13.8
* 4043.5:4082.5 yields 13.7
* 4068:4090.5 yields 14.3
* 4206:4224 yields 14.7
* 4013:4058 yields 13.9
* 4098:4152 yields 14.5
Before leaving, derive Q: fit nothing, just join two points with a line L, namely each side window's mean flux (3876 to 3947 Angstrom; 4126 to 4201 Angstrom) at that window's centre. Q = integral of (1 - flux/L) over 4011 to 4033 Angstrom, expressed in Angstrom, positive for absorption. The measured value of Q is -4.5 Angstrom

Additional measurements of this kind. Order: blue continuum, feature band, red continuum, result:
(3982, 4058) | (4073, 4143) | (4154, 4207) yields -1.6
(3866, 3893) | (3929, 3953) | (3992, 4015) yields 9.2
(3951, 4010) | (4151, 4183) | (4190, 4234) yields -2.7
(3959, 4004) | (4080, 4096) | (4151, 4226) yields -3.0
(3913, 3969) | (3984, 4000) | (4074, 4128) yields -4.8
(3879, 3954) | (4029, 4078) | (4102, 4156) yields -3.8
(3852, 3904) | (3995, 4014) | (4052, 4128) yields -1.6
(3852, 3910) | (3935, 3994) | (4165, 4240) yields 9.3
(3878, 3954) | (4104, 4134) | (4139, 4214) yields -2.8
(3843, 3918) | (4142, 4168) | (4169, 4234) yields -2.5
